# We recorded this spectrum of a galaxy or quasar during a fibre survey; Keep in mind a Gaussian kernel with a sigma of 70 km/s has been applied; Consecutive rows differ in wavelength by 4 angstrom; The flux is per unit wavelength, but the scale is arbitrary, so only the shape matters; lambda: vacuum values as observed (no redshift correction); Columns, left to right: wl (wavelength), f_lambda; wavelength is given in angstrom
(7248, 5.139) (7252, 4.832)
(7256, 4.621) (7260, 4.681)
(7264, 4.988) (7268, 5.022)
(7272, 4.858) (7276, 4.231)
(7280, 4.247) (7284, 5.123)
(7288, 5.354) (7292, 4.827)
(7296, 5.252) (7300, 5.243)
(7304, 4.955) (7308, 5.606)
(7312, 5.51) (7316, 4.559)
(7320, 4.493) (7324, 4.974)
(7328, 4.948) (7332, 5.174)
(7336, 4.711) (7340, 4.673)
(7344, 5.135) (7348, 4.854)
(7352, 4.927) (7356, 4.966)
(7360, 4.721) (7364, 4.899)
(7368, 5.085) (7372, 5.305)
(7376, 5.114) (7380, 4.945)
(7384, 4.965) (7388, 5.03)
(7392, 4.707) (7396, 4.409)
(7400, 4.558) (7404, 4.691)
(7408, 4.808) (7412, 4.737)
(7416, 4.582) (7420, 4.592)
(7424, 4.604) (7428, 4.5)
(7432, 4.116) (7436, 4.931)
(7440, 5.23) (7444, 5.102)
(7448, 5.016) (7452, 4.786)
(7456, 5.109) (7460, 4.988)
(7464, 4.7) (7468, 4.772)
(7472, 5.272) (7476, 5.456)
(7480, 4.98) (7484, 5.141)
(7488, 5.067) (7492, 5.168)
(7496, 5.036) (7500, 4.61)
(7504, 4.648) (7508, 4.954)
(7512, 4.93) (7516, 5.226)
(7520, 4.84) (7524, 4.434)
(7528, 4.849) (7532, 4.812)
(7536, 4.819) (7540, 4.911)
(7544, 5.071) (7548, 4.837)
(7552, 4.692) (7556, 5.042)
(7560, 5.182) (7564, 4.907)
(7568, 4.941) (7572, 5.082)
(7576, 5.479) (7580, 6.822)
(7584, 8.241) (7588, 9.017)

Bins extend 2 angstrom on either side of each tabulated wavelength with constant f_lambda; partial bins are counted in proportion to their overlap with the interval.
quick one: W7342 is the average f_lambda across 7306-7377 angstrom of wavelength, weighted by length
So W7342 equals 4.98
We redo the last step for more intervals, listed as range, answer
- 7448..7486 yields 5.02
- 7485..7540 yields 4.88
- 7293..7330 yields 5.05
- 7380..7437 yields 4.66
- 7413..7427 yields 4.6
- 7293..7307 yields 5.16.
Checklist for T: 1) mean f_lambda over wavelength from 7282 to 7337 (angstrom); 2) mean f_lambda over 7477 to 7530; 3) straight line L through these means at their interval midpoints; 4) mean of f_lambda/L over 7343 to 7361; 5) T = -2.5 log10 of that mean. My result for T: 0.02 mag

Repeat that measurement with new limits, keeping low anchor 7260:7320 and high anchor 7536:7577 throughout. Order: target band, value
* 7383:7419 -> 0.06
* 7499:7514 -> 0.04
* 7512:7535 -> 0.03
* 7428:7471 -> 0.02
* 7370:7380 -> -0.04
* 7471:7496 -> -0.04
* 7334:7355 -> 0.02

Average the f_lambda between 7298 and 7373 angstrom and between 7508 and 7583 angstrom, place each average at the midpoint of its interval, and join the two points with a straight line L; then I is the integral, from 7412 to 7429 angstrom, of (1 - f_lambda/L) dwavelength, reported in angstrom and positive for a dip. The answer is 1.5 angstrom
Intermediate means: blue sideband 4.98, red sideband 5.09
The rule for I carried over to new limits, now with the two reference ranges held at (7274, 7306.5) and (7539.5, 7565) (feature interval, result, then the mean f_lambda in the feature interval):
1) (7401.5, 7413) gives 0.5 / 4.74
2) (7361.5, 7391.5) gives -0.6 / 5.03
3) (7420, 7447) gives 1.0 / 4.75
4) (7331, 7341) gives 0.2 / 4.84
